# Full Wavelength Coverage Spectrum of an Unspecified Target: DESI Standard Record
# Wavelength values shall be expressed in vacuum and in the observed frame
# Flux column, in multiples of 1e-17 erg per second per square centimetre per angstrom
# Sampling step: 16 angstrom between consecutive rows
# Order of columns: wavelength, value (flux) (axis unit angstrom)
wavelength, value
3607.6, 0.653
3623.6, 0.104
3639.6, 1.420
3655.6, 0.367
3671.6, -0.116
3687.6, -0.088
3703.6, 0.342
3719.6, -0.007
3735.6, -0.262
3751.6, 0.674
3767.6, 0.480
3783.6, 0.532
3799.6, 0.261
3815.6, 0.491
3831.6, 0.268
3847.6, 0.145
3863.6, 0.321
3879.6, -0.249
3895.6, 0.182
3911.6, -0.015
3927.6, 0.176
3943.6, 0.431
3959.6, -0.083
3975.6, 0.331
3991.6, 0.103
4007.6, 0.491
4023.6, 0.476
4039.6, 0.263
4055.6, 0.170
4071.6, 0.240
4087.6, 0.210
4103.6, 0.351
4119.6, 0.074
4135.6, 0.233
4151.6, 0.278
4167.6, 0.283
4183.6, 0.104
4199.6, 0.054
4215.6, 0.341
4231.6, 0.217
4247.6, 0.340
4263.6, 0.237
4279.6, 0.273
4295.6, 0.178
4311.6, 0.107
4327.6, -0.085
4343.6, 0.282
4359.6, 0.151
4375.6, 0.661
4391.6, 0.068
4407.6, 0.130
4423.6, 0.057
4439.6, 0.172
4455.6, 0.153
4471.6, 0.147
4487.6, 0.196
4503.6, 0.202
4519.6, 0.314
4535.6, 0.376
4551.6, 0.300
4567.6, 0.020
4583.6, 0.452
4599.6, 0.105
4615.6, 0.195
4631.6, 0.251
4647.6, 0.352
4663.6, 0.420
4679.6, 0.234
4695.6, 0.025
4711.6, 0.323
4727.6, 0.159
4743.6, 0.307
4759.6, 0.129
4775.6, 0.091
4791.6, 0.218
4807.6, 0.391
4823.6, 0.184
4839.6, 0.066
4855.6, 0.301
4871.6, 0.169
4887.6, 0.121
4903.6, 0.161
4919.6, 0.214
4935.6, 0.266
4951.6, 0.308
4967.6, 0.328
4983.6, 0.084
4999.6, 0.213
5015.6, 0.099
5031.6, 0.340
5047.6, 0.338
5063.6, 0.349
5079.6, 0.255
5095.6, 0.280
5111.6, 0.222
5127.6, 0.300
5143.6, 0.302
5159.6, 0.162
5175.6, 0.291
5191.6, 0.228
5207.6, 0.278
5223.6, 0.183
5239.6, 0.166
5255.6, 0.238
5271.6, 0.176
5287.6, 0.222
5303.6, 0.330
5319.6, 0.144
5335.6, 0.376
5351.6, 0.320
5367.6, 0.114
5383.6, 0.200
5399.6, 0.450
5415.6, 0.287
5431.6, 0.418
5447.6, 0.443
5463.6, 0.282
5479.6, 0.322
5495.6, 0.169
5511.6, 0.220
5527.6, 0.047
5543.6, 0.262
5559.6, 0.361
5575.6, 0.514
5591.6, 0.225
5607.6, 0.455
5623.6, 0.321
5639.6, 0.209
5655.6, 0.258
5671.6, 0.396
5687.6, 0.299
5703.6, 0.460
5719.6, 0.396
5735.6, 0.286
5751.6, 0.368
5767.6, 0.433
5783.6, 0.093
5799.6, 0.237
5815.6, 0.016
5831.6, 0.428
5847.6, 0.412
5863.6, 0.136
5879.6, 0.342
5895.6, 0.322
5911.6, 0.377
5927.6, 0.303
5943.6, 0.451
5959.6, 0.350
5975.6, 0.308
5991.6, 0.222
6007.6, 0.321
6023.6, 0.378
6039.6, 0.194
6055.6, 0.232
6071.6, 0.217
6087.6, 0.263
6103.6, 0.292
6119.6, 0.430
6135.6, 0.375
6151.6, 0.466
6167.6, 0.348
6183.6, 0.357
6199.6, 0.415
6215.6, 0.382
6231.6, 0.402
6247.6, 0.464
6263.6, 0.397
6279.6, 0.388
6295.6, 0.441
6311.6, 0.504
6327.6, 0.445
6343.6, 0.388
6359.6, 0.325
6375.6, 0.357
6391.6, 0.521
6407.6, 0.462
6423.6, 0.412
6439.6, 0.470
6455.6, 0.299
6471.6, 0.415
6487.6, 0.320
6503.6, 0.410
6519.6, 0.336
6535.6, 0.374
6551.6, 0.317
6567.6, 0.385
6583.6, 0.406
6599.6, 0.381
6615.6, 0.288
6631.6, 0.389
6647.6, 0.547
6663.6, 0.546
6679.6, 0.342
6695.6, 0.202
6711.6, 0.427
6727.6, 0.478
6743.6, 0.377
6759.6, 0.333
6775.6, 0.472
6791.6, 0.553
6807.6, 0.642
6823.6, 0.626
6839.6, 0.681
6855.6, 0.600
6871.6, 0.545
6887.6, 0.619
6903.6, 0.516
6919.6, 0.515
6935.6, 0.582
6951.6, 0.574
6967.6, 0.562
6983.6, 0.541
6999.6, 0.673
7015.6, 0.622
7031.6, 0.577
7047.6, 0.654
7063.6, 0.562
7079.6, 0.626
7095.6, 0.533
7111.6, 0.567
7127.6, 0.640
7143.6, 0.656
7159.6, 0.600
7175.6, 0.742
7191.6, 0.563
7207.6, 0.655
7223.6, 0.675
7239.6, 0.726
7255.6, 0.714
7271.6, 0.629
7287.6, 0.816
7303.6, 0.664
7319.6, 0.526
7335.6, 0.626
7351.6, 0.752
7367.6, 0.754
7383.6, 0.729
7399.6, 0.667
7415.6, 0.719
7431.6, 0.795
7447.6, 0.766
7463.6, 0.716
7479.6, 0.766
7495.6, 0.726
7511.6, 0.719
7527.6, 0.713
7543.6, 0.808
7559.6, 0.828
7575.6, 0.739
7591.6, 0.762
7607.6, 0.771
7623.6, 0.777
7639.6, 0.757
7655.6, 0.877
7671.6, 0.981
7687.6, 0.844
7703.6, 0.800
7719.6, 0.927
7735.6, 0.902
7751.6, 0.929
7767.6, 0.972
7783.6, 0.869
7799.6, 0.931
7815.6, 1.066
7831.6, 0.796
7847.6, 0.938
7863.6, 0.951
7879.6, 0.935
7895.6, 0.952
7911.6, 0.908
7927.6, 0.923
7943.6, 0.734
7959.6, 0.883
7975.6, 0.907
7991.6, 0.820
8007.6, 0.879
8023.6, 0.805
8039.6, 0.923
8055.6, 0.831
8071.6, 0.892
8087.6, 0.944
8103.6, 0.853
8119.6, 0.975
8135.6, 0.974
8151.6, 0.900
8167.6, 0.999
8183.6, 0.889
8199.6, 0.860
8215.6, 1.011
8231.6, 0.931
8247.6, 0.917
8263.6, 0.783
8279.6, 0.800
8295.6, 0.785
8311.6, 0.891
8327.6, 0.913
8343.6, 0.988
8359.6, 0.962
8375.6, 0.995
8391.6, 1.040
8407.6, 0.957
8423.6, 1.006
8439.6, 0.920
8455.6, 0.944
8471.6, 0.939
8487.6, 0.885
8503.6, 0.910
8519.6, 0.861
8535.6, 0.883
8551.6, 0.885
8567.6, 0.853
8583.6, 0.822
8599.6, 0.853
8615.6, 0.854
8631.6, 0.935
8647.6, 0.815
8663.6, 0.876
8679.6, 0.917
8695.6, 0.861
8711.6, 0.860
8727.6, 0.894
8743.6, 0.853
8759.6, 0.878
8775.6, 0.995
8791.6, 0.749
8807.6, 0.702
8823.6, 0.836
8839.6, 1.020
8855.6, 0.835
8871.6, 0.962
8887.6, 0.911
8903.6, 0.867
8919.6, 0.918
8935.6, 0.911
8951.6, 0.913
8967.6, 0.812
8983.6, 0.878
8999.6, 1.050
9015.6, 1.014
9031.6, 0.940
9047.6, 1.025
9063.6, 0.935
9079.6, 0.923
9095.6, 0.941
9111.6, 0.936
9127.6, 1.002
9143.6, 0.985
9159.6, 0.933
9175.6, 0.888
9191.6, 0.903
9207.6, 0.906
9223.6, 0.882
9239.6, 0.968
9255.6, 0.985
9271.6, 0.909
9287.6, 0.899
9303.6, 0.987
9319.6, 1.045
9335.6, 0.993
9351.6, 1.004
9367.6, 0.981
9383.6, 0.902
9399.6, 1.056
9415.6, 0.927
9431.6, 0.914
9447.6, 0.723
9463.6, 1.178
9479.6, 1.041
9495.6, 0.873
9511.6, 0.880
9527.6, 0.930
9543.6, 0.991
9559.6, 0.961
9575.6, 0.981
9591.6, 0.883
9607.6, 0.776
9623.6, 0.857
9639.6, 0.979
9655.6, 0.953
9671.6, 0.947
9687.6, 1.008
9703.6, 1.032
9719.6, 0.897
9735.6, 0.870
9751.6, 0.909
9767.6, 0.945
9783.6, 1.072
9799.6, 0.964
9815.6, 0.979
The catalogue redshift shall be 0.701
